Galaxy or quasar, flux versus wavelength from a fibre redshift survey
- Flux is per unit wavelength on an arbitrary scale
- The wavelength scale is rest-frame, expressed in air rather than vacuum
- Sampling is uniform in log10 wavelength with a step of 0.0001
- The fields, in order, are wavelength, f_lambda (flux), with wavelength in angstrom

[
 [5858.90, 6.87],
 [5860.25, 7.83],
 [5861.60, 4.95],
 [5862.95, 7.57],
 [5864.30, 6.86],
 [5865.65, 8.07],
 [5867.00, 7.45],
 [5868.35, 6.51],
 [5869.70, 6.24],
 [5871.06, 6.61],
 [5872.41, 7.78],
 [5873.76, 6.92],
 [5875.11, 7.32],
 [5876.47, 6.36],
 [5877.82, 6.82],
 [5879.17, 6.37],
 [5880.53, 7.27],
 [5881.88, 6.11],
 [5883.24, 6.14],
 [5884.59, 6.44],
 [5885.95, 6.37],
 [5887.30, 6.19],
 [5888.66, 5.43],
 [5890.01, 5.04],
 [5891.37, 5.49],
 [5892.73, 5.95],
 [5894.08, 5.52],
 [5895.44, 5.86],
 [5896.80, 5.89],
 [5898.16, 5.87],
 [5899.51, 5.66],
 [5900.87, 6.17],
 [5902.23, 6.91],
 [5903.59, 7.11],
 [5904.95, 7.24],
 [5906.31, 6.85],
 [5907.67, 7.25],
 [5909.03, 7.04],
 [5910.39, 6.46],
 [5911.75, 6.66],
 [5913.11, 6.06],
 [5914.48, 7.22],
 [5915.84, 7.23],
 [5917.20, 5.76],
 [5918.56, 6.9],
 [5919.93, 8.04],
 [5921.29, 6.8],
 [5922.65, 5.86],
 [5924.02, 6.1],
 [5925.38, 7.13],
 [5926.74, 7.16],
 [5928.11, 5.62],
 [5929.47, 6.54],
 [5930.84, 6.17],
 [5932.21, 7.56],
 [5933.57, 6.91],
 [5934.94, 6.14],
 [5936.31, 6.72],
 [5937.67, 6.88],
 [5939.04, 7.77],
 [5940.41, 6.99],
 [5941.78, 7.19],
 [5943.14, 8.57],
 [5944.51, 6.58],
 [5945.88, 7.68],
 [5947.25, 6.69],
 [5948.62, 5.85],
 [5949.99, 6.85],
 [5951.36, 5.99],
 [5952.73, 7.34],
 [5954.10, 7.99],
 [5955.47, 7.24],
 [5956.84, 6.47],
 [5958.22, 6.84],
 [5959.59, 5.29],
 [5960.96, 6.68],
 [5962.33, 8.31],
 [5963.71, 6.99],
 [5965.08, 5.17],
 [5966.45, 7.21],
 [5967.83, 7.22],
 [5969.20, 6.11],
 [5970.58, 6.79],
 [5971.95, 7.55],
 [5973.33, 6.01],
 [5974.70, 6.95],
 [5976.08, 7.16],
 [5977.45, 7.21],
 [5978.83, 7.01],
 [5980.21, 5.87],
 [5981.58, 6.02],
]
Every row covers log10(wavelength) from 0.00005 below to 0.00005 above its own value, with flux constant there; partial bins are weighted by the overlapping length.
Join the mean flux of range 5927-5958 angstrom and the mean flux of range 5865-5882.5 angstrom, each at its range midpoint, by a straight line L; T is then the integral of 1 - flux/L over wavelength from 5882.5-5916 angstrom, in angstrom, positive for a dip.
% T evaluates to 2.9 angstrom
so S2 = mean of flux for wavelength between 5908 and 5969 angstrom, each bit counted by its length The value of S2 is 6.81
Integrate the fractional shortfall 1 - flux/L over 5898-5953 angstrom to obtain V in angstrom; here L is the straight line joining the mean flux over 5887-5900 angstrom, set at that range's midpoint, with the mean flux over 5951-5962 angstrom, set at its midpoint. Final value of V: -4.7 angstrom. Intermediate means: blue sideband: 5.68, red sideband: 6.8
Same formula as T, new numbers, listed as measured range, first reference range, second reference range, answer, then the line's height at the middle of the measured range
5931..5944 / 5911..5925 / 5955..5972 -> -0.87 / 6.69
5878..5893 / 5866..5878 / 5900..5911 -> 1.73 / 6.9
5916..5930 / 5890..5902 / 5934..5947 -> -0.01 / 6.62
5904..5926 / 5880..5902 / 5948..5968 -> -1.90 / 6.25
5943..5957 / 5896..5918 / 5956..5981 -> -0.65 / 6.68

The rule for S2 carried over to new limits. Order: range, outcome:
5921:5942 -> 6.71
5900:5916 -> 6.82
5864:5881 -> 6.96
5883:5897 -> 5.84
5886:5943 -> 6.54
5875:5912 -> 6.33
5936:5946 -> 7.3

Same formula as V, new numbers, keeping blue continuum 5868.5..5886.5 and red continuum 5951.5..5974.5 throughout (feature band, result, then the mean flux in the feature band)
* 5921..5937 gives 0.5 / 6.56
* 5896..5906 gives 0.4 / 6.42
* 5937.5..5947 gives -0.8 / 7.37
